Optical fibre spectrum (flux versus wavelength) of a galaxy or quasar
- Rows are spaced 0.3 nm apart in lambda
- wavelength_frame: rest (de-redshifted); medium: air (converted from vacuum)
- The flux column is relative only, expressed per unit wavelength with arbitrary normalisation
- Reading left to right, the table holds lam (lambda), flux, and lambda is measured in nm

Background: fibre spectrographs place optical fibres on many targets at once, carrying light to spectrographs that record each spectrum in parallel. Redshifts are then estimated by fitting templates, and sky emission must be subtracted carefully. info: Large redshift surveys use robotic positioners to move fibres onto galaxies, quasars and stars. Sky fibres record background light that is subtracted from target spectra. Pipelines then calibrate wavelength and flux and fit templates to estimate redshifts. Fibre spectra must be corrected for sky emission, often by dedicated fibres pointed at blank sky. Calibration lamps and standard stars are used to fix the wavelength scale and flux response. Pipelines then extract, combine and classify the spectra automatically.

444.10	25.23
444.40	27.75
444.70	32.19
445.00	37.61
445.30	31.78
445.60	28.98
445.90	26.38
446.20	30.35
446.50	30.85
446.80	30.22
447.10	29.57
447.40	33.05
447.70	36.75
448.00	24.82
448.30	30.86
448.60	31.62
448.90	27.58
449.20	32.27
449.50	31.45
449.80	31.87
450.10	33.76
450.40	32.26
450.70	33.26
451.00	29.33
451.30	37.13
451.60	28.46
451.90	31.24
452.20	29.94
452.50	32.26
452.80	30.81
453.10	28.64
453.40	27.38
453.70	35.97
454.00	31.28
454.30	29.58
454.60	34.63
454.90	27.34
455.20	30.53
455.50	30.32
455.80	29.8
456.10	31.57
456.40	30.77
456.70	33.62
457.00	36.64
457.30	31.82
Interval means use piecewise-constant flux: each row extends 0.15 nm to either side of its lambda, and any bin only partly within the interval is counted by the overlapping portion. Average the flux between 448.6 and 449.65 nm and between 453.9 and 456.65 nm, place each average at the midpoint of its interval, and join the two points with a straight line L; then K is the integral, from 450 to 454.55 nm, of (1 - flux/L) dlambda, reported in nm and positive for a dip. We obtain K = -0.12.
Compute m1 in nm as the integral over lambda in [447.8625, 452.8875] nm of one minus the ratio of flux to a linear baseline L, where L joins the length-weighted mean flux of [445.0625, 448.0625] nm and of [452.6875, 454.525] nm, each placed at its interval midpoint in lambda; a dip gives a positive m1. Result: -0.07 nm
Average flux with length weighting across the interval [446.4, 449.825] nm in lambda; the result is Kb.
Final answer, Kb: 30.9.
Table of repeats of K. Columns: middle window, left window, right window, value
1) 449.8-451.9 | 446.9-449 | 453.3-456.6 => -0.101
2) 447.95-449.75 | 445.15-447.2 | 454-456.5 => -0.010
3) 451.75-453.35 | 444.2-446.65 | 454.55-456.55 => 0.009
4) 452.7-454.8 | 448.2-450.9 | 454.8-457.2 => 0.026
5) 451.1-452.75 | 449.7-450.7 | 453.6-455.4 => 0.028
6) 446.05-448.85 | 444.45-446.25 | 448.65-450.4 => 0.044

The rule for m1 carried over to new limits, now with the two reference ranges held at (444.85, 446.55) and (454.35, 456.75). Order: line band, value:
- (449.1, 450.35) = -0.06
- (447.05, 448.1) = -0.02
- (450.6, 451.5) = -0.06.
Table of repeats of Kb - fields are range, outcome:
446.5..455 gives 31.2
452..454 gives 30.9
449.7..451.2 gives 32.3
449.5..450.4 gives 32.5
